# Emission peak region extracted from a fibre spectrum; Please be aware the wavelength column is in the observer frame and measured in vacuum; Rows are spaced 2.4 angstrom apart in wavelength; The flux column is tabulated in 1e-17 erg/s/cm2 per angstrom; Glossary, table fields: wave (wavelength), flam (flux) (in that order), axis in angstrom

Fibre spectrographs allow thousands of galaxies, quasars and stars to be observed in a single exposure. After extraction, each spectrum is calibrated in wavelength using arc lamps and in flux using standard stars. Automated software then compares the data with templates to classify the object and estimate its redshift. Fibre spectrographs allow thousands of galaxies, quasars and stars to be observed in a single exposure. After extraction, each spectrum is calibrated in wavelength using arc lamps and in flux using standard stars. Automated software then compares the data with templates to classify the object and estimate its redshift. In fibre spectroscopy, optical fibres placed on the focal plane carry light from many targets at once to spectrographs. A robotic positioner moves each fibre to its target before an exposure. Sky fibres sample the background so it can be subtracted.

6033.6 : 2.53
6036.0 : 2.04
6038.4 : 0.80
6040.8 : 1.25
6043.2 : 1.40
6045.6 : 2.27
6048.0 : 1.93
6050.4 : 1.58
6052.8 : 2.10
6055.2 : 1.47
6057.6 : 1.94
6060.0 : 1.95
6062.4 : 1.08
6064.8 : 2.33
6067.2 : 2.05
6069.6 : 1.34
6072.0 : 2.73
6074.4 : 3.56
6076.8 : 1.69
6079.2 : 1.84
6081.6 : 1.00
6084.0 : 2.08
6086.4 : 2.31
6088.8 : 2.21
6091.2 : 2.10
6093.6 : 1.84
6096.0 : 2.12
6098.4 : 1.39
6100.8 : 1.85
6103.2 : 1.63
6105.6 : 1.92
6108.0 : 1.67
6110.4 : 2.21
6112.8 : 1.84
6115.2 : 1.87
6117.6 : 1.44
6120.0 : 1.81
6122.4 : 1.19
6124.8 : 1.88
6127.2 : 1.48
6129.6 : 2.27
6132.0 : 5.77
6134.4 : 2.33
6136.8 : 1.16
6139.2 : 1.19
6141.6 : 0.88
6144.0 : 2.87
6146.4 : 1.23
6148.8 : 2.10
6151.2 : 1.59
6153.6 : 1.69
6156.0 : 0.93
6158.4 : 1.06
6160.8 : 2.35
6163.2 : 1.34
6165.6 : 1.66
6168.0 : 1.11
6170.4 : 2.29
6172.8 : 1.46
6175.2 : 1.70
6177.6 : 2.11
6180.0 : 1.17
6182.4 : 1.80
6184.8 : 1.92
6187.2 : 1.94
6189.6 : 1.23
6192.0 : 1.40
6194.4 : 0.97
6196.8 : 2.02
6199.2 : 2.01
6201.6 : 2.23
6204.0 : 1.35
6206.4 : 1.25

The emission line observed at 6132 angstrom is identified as [O III] 5007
